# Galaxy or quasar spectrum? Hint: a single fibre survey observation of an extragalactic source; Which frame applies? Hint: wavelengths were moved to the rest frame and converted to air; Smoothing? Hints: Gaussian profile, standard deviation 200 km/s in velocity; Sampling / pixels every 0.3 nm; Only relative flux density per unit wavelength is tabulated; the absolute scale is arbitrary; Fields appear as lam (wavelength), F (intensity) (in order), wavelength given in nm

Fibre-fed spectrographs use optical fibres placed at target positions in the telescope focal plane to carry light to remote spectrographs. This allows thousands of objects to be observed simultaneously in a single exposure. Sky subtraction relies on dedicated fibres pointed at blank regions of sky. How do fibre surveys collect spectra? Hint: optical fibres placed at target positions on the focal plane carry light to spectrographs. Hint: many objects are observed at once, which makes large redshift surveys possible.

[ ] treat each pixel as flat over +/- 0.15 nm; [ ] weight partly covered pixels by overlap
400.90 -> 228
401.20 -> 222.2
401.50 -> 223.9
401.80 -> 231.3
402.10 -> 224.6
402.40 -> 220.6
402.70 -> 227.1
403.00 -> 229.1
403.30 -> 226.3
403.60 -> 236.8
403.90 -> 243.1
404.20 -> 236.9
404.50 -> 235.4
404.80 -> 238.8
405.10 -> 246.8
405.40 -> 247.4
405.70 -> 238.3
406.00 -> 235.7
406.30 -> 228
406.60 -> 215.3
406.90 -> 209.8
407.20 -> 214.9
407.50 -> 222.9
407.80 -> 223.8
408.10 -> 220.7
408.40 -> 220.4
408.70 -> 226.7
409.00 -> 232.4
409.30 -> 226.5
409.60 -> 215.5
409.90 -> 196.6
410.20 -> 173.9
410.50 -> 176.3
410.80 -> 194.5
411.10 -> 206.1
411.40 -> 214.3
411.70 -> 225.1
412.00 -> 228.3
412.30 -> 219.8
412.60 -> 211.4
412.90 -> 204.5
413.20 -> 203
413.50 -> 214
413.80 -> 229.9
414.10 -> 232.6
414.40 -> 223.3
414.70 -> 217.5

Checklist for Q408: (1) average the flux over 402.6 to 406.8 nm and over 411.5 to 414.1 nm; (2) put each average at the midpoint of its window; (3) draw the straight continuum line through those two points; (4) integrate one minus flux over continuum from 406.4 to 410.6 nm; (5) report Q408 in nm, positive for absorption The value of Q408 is 0.25 nm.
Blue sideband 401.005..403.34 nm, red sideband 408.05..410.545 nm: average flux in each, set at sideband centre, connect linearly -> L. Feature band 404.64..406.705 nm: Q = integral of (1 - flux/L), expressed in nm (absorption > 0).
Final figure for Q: -0.17 nm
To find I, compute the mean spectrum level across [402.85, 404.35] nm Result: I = 234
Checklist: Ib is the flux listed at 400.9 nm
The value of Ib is 228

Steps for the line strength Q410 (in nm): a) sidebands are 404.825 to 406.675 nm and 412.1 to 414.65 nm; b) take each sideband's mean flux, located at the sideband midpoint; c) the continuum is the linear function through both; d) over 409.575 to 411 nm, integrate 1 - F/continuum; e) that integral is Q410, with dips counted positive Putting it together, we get 0.22 nm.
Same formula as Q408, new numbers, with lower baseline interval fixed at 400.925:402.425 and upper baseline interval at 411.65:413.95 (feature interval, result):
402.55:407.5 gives -0.200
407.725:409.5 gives -0.041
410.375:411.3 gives 0.103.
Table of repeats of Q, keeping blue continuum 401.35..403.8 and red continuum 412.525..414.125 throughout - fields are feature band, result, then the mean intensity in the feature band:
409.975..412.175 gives 0.15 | 203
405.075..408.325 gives -0.06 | 227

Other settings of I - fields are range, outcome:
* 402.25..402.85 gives 224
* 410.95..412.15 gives 218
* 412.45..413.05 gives 208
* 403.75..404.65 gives 238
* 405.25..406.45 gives 237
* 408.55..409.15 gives 230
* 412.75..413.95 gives 213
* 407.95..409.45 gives 225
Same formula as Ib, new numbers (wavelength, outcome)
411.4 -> 214.3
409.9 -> 196.6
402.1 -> 224.6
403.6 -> 236.8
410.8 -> 194.5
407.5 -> 222.9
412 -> 228.3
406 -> 235.7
